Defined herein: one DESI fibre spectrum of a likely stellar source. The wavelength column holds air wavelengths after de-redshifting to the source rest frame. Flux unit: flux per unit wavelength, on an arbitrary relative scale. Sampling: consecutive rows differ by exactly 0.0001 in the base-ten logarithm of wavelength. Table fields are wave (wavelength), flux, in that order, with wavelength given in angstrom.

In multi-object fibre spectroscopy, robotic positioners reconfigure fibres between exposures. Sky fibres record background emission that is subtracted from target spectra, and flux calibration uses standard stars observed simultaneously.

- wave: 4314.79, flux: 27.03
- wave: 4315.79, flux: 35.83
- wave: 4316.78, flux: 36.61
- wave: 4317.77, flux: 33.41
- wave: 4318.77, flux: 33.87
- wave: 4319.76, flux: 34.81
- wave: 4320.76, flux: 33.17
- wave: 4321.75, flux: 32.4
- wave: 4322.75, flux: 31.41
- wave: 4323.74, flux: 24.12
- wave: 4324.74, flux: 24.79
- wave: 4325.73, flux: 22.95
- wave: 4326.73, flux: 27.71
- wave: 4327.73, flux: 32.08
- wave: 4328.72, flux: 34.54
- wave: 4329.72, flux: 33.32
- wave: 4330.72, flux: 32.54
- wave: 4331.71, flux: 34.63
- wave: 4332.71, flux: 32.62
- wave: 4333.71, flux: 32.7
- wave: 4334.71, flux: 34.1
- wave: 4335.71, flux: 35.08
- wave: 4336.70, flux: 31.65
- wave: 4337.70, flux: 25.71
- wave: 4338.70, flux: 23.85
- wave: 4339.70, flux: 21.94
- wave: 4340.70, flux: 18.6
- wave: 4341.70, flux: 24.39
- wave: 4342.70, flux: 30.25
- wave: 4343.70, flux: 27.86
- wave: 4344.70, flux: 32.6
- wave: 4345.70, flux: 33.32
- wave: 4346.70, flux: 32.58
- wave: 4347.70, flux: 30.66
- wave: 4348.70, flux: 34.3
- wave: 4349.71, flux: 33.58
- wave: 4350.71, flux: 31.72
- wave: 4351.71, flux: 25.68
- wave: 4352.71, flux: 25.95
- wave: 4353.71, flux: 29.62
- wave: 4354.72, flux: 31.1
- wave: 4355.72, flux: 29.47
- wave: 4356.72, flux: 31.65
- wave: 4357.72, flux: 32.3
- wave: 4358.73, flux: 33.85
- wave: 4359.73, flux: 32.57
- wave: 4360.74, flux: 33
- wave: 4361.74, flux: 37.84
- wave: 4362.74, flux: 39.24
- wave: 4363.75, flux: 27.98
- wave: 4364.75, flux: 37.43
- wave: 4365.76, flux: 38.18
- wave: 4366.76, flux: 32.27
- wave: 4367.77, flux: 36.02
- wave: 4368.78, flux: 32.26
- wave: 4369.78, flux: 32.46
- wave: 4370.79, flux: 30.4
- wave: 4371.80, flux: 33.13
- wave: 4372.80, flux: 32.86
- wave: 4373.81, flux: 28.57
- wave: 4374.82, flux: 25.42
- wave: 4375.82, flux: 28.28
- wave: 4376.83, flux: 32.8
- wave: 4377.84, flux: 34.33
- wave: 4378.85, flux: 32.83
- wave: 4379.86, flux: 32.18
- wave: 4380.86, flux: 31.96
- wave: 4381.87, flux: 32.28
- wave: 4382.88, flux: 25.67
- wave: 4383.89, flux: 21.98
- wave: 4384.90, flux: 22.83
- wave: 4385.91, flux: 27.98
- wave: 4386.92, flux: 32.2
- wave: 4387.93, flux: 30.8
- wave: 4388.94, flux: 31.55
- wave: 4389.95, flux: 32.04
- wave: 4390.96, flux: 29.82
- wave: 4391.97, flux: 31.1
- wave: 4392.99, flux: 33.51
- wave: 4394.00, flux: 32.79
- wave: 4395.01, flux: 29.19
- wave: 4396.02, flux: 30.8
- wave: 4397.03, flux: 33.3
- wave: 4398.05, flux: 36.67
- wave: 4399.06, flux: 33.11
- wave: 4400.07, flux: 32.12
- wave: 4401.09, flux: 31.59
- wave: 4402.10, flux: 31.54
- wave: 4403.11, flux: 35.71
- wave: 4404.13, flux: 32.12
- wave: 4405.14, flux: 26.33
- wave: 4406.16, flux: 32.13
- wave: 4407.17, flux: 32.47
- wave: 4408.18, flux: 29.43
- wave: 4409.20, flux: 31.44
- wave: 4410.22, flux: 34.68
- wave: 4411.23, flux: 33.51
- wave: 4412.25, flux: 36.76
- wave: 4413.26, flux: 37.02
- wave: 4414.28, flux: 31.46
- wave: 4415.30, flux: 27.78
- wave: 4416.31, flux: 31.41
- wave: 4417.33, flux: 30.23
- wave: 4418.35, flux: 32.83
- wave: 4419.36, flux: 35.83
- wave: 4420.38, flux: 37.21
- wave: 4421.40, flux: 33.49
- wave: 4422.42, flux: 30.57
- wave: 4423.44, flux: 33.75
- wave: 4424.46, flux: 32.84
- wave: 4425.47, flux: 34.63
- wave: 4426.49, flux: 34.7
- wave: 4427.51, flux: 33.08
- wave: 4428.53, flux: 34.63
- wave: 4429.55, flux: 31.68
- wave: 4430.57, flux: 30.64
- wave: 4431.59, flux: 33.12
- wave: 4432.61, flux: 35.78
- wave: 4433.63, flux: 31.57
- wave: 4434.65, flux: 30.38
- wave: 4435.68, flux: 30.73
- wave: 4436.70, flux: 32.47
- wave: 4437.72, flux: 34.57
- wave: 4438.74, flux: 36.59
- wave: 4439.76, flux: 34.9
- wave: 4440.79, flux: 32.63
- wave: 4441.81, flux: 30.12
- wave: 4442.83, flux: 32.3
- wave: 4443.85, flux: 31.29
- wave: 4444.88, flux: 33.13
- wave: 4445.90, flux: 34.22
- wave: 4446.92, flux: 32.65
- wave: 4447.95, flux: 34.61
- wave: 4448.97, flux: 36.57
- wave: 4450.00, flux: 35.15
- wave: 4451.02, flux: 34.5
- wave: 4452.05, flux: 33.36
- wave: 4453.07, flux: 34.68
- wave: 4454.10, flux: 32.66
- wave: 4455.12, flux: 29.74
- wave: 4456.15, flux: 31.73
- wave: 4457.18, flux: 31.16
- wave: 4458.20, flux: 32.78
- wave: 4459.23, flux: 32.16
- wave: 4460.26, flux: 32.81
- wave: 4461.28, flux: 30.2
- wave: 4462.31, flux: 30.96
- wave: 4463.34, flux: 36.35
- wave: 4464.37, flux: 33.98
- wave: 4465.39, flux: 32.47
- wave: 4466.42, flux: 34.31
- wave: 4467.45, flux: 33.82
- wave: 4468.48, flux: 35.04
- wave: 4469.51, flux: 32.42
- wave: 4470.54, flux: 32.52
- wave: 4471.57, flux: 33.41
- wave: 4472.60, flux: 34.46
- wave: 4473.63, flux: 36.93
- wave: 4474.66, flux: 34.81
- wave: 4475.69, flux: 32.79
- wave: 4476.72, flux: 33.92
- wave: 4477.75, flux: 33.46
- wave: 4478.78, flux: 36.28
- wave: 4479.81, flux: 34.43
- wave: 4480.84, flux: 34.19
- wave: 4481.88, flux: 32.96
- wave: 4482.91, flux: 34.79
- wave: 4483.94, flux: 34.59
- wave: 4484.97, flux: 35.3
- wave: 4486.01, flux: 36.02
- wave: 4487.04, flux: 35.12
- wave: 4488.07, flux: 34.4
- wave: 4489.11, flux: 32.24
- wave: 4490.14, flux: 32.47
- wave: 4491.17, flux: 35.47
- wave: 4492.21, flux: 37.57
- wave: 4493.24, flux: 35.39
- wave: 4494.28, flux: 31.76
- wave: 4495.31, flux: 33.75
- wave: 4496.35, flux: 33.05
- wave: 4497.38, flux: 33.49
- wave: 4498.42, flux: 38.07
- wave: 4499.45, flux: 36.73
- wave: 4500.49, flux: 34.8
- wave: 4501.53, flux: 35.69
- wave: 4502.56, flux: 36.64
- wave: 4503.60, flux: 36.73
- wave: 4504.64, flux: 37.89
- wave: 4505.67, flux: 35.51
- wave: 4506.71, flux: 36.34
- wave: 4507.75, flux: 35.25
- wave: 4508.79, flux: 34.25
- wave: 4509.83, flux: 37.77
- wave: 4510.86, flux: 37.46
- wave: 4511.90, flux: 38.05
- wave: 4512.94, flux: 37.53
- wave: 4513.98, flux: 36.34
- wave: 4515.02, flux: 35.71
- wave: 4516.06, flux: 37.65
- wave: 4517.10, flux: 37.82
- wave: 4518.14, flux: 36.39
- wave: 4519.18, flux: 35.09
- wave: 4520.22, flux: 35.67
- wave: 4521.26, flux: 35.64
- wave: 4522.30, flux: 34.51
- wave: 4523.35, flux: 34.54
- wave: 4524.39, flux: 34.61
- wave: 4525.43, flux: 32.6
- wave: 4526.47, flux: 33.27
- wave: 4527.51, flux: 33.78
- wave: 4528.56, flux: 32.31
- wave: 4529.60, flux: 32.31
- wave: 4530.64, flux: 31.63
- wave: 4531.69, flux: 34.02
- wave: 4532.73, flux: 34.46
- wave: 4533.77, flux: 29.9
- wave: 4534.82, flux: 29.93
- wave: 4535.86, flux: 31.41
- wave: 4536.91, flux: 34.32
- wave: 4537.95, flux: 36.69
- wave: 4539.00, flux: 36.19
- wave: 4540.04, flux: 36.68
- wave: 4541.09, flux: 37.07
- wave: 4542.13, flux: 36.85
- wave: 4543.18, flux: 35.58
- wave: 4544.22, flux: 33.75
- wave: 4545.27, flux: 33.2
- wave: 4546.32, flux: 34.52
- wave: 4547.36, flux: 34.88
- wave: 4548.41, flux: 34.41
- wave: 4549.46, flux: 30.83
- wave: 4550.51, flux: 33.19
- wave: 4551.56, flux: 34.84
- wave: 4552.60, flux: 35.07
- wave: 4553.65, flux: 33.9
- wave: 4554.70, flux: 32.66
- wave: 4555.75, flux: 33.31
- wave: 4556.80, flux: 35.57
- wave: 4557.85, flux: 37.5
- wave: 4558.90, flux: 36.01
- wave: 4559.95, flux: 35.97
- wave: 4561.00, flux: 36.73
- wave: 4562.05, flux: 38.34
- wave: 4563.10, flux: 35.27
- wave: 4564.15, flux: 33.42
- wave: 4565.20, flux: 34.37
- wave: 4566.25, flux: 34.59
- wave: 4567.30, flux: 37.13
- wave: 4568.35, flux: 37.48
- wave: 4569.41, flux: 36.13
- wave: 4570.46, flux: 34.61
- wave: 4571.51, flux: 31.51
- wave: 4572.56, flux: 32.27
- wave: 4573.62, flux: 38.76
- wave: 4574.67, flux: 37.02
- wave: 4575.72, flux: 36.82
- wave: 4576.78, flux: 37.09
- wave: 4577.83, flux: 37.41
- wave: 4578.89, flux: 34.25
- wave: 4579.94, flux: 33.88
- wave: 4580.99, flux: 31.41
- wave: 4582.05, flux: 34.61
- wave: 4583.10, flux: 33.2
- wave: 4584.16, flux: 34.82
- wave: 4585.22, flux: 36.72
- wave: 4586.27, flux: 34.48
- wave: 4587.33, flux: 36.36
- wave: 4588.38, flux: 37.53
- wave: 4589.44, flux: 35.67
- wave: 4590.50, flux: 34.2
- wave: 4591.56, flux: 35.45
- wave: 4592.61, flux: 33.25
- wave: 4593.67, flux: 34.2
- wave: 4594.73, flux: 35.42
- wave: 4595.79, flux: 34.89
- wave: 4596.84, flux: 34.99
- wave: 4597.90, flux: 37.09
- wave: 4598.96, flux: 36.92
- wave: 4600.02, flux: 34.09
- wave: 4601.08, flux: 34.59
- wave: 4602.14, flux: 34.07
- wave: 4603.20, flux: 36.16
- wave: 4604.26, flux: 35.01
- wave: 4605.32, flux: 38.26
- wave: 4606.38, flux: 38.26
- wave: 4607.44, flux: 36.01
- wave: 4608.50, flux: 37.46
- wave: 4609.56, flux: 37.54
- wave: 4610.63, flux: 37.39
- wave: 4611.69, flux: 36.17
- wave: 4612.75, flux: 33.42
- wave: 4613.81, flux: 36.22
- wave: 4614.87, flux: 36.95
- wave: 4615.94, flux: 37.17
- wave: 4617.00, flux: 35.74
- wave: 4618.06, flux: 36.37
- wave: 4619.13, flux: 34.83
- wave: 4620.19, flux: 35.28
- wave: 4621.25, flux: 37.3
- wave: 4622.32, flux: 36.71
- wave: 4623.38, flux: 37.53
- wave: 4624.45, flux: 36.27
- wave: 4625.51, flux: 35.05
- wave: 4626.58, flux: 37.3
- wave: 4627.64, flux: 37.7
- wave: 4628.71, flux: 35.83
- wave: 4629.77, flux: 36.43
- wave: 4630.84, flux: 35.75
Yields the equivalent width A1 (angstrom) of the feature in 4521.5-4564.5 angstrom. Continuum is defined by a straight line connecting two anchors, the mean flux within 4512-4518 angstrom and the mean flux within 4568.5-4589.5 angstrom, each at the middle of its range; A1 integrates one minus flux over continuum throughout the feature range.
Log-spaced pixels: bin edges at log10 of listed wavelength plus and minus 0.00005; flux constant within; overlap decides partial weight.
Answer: 2.3 angstrom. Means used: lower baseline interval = 37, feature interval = 34.3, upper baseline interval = 35.3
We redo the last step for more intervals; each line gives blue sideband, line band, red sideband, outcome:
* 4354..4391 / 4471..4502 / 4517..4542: -1.1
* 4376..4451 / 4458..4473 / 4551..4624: 0.0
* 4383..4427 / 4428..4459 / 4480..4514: 0.3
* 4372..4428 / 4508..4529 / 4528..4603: -1.0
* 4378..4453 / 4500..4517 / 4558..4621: -1.2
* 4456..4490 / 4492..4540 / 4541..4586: -0.9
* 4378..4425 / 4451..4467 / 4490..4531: 0.4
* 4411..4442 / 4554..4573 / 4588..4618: 0.0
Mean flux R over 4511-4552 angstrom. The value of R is 34.6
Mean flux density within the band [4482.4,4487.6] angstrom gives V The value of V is 35.2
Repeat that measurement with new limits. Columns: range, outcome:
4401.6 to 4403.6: 33.7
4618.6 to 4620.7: 35.1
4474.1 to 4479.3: 34.3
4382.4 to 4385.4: 23.5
